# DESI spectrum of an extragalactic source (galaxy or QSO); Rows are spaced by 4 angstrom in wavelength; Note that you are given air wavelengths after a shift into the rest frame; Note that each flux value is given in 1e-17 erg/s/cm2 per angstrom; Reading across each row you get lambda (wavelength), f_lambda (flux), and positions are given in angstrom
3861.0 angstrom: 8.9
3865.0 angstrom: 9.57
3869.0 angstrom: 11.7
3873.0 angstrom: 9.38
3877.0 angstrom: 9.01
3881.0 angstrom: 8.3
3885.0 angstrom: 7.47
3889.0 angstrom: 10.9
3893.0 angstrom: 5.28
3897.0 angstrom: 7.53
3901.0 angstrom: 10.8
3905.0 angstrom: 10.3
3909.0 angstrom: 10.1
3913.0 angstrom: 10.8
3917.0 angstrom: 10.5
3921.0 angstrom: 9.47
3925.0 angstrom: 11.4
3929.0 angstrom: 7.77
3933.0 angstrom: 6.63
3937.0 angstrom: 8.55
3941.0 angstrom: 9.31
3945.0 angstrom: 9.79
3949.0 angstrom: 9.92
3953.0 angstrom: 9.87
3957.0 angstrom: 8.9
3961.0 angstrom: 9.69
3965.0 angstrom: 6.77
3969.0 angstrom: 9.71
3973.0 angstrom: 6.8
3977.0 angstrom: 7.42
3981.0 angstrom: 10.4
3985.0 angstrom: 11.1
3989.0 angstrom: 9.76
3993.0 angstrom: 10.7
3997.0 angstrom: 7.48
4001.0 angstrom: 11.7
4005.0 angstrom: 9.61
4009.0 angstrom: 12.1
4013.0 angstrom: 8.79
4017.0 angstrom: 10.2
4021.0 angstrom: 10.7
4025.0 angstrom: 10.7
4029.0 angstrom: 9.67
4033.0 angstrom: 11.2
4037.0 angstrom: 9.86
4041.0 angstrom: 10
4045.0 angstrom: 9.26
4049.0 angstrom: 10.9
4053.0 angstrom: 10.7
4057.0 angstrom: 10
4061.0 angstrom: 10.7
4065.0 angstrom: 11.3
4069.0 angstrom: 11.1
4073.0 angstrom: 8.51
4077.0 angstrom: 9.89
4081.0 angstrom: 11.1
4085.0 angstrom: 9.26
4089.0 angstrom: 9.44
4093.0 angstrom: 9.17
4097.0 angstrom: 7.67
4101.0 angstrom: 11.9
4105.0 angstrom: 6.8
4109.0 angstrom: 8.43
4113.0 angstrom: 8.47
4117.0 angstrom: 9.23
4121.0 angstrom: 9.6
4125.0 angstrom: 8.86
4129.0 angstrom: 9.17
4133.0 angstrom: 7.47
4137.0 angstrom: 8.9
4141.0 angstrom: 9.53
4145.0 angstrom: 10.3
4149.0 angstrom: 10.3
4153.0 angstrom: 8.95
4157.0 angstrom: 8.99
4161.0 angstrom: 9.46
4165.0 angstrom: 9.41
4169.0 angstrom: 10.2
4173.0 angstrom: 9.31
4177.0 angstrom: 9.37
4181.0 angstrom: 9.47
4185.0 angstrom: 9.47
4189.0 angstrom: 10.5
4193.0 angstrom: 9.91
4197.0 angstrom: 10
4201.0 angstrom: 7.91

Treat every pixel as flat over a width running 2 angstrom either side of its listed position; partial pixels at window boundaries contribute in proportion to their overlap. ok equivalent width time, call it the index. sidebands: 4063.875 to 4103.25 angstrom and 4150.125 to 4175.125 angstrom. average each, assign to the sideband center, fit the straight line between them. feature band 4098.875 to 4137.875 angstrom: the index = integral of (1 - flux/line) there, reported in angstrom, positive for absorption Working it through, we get 3.2 angstrom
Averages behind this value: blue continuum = 9.88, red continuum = 9.42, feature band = 8.88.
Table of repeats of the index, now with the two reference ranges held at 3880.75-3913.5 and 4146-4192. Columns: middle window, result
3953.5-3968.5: 0.7 angstrom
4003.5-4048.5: -4.5 angstrom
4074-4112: 0.8 angstrom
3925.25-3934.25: 1.0 angstrom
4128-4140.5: 1.2 angstrom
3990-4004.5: -1.1 angstrom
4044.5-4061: -1.8 angstrom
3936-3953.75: -0.8 angstrom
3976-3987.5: -0.8 angstrom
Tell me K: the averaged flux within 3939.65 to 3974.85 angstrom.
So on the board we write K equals 8.98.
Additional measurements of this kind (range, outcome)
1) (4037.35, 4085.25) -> 10.2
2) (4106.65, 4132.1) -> 8.87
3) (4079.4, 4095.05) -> 9.7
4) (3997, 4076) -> 10.3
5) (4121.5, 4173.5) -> 9.3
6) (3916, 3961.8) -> 9.28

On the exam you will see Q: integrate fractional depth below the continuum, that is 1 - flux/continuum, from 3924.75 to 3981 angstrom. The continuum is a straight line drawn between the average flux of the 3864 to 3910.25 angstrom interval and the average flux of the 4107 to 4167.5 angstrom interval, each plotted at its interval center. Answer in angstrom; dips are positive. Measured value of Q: 2.7 angstrom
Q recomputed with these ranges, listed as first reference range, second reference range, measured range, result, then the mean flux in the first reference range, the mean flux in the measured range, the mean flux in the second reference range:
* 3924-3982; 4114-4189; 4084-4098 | 0.4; 8.79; 8.94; 9.35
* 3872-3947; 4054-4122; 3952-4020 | -1.2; 9.12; 9.48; 9.58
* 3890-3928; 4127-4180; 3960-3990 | 1.9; 9.56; 8.9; 9.34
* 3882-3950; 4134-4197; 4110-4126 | 0.8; 9.18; 9.01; 9.58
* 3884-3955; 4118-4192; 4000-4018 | -2.1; 9.27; 10.4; 9.41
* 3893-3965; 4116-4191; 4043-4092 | -4.2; 9.3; 10.2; 9.4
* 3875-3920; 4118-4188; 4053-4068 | -2.3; 9.19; 10.7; 9.35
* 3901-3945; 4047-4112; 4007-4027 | -1.7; 9.56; 10.5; 9.78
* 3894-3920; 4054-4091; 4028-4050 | -0.1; 9.8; 10.1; 10.2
